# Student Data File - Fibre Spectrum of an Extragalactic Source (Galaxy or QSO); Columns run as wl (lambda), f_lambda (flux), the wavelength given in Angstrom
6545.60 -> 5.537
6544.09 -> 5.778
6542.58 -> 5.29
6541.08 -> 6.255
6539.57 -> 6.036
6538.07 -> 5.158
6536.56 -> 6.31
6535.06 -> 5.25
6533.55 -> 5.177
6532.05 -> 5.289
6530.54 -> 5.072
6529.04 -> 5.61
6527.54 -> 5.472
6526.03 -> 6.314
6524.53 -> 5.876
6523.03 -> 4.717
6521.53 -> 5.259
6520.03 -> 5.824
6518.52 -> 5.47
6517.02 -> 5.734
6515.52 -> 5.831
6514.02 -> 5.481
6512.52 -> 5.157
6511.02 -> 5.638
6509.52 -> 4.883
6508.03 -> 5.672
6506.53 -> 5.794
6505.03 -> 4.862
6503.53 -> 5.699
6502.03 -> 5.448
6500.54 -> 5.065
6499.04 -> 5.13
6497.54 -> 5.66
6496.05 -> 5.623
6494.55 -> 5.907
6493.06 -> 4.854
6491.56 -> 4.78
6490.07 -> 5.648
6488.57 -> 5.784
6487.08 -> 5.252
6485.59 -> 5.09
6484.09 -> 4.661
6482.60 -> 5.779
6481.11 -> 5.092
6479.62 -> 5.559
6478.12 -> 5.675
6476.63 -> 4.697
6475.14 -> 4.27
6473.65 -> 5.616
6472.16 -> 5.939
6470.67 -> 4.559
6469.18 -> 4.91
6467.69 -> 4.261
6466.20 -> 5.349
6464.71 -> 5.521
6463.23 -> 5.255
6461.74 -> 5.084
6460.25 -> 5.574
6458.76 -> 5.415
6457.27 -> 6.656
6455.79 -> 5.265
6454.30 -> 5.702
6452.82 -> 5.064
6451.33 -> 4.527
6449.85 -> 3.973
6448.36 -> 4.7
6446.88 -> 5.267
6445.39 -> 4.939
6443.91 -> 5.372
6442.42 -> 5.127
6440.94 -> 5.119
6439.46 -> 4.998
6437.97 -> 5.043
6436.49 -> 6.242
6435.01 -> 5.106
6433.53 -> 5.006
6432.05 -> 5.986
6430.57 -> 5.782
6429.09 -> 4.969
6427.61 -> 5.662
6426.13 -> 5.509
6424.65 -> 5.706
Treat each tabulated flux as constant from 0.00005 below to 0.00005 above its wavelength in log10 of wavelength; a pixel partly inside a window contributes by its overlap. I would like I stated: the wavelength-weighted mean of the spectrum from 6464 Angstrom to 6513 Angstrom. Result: 5.27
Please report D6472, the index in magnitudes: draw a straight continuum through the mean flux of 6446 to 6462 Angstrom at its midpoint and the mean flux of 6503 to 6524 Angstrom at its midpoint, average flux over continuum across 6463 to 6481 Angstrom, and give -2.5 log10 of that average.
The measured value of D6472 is 0.03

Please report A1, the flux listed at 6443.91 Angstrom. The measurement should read 5.372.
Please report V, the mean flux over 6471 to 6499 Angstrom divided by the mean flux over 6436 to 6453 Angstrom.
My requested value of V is 1.06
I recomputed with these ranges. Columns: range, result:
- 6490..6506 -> 5.33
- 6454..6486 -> 5.26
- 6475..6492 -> 5.23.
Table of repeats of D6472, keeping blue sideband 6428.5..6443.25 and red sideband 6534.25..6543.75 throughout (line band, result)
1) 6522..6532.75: 0.04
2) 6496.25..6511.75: 0.04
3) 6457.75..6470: 0.05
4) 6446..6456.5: 0.10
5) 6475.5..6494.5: 0.06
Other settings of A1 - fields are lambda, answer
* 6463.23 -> 5.255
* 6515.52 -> 5.831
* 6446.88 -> 5.267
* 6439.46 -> 4.998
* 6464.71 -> 5.521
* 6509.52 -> 4.883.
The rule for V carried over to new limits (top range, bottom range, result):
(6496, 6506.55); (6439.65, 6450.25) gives 1.08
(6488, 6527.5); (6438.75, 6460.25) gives 1.06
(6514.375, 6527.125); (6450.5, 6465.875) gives 1.04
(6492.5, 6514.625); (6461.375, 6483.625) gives 1.04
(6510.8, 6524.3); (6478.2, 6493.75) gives 1.04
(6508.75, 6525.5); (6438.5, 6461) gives 1.05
